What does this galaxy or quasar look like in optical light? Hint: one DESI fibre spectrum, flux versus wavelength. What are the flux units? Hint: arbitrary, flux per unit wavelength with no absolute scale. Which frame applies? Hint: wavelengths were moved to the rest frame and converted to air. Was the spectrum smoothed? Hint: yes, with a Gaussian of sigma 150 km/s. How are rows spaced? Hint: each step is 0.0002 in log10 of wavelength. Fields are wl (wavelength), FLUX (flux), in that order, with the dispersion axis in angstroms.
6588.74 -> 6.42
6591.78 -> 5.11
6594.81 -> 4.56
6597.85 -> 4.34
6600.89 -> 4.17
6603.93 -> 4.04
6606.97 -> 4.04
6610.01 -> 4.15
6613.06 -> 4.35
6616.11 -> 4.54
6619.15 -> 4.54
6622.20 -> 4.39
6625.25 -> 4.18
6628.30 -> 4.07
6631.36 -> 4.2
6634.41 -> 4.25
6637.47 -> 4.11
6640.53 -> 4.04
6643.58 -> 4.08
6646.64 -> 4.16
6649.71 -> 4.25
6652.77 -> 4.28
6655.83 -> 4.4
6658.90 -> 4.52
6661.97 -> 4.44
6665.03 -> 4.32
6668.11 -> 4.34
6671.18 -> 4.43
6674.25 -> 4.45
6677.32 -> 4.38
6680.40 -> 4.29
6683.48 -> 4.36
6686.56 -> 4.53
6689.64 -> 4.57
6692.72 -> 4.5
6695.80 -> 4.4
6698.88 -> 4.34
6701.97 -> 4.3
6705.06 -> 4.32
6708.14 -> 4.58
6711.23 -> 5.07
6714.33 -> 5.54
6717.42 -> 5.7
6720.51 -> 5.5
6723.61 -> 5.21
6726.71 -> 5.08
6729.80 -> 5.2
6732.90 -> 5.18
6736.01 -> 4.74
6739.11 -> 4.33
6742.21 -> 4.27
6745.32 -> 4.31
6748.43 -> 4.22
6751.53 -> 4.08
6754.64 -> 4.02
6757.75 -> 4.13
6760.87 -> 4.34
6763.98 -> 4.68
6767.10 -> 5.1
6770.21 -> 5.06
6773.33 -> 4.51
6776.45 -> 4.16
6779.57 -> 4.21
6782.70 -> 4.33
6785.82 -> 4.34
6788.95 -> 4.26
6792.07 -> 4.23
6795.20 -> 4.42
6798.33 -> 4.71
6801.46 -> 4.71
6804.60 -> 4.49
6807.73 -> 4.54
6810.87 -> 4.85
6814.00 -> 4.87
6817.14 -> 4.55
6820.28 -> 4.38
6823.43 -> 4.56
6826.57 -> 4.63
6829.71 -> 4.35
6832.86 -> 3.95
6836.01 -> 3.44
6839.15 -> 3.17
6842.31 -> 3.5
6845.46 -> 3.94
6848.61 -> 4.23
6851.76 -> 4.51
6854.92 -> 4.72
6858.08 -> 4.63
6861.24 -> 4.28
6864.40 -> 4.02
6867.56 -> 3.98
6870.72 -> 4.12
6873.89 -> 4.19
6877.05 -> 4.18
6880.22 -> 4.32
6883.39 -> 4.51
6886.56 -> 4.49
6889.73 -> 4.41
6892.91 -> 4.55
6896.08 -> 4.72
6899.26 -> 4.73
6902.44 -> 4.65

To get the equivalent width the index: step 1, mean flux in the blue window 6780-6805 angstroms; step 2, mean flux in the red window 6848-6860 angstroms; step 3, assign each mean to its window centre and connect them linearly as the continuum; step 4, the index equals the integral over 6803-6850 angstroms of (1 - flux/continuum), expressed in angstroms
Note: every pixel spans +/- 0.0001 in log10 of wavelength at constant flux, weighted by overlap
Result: 2.7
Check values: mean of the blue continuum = 4.42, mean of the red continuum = 4.54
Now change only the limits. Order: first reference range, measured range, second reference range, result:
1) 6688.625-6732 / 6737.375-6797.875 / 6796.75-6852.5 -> 2.8 angstroms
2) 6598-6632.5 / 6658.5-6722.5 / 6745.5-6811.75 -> -4.2 angstroms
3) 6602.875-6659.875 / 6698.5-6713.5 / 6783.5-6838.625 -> -1.0 angstroms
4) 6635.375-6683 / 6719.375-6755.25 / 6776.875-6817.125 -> -2.3 angstroms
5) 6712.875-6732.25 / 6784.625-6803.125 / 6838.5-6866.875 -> 1.0 angstroms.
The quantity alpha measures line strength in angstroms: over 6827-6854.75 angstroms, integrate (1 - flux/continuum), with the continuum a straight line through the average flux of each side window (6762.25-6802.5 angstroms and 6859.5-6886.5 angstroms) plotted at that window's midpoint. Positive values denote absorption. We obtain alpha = 2.34 angstroms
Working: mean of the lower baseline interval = 4.51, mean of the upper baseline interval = 4.22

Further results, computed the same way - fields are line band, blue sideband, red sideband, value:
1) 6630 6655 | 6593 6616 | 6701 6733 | 1.99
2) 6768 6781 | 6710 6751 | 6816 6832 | 0.53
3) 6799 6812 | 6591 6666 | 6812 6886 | -1.24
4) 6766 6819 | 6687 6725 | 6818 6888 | -1.11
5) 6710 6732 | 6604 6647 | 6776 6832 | -4.91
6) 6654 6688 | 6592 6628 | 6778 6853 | -0.70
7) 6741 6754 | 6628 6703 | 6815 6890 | 0.22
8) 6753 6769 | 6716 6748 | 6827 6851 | 0.57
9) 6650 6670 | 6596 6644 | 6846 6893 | -0.64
